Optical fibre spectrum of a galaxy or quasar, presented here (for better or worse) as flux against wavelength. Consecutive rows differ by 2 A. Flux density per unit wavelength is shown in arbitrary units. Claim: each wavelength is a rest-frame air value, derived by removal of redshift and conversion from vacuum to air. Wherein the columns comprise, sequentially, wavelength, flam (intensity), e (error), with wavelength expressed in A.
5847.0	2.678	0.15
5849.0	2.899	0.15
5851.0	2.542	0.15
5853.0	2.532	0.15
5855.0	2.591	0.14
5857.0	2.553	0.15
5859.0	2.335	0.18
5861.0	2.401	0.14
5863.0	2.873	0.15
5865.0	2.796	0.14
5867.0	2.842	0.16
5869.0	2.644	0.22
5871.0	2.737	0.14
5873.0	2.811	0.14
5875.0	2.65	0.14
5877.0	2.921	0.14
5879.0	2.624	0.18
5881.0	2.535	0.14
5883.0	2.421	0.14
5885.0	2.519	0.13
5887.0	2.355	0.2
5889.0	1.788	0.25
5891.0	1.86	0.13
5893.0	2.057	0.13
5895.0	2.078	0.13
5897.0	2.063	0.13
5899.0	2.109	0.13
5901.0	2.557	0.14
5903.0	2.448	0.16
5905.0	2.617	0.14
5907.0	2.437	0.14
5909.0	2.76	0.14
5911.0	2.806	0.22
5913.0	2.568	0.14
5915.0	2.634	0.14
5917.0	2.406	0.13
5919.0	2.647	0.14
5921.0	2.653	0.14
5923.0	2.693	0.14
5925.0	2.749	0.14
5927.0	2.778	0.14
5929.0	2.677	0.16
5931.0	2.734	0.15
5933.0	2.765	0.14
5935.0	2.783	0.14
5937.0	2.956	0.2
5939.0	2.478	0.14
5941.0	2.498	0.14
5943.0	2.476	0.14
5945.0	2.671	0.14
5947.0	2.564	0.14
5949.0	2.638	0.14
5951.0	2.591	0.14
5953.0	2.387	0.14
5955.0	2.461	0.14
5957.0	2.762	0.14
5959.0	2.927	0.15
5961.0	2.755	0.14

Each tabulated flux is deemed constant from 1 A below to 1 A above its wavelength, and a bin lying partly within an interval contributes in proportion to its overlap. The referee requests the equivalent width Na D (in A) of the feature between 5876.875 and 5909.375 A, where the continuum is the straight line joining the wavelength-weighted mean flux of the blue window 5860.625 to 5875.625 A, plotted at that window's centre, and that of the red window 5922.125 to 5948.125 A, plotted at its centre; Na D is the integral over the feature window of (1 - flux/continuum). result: 4.5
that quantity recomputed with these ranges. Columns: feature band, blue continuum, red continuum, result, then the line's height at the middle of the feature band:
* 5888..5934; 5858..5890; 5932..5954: 2.26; 2.6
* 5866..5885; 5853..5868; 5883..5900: -2.39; 2.38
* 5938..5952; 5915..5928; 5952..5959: 0.28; 2.61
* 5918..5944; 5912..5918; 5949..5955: -1.64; 2.52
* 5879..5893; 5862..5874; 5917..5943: 2.52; 2.75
